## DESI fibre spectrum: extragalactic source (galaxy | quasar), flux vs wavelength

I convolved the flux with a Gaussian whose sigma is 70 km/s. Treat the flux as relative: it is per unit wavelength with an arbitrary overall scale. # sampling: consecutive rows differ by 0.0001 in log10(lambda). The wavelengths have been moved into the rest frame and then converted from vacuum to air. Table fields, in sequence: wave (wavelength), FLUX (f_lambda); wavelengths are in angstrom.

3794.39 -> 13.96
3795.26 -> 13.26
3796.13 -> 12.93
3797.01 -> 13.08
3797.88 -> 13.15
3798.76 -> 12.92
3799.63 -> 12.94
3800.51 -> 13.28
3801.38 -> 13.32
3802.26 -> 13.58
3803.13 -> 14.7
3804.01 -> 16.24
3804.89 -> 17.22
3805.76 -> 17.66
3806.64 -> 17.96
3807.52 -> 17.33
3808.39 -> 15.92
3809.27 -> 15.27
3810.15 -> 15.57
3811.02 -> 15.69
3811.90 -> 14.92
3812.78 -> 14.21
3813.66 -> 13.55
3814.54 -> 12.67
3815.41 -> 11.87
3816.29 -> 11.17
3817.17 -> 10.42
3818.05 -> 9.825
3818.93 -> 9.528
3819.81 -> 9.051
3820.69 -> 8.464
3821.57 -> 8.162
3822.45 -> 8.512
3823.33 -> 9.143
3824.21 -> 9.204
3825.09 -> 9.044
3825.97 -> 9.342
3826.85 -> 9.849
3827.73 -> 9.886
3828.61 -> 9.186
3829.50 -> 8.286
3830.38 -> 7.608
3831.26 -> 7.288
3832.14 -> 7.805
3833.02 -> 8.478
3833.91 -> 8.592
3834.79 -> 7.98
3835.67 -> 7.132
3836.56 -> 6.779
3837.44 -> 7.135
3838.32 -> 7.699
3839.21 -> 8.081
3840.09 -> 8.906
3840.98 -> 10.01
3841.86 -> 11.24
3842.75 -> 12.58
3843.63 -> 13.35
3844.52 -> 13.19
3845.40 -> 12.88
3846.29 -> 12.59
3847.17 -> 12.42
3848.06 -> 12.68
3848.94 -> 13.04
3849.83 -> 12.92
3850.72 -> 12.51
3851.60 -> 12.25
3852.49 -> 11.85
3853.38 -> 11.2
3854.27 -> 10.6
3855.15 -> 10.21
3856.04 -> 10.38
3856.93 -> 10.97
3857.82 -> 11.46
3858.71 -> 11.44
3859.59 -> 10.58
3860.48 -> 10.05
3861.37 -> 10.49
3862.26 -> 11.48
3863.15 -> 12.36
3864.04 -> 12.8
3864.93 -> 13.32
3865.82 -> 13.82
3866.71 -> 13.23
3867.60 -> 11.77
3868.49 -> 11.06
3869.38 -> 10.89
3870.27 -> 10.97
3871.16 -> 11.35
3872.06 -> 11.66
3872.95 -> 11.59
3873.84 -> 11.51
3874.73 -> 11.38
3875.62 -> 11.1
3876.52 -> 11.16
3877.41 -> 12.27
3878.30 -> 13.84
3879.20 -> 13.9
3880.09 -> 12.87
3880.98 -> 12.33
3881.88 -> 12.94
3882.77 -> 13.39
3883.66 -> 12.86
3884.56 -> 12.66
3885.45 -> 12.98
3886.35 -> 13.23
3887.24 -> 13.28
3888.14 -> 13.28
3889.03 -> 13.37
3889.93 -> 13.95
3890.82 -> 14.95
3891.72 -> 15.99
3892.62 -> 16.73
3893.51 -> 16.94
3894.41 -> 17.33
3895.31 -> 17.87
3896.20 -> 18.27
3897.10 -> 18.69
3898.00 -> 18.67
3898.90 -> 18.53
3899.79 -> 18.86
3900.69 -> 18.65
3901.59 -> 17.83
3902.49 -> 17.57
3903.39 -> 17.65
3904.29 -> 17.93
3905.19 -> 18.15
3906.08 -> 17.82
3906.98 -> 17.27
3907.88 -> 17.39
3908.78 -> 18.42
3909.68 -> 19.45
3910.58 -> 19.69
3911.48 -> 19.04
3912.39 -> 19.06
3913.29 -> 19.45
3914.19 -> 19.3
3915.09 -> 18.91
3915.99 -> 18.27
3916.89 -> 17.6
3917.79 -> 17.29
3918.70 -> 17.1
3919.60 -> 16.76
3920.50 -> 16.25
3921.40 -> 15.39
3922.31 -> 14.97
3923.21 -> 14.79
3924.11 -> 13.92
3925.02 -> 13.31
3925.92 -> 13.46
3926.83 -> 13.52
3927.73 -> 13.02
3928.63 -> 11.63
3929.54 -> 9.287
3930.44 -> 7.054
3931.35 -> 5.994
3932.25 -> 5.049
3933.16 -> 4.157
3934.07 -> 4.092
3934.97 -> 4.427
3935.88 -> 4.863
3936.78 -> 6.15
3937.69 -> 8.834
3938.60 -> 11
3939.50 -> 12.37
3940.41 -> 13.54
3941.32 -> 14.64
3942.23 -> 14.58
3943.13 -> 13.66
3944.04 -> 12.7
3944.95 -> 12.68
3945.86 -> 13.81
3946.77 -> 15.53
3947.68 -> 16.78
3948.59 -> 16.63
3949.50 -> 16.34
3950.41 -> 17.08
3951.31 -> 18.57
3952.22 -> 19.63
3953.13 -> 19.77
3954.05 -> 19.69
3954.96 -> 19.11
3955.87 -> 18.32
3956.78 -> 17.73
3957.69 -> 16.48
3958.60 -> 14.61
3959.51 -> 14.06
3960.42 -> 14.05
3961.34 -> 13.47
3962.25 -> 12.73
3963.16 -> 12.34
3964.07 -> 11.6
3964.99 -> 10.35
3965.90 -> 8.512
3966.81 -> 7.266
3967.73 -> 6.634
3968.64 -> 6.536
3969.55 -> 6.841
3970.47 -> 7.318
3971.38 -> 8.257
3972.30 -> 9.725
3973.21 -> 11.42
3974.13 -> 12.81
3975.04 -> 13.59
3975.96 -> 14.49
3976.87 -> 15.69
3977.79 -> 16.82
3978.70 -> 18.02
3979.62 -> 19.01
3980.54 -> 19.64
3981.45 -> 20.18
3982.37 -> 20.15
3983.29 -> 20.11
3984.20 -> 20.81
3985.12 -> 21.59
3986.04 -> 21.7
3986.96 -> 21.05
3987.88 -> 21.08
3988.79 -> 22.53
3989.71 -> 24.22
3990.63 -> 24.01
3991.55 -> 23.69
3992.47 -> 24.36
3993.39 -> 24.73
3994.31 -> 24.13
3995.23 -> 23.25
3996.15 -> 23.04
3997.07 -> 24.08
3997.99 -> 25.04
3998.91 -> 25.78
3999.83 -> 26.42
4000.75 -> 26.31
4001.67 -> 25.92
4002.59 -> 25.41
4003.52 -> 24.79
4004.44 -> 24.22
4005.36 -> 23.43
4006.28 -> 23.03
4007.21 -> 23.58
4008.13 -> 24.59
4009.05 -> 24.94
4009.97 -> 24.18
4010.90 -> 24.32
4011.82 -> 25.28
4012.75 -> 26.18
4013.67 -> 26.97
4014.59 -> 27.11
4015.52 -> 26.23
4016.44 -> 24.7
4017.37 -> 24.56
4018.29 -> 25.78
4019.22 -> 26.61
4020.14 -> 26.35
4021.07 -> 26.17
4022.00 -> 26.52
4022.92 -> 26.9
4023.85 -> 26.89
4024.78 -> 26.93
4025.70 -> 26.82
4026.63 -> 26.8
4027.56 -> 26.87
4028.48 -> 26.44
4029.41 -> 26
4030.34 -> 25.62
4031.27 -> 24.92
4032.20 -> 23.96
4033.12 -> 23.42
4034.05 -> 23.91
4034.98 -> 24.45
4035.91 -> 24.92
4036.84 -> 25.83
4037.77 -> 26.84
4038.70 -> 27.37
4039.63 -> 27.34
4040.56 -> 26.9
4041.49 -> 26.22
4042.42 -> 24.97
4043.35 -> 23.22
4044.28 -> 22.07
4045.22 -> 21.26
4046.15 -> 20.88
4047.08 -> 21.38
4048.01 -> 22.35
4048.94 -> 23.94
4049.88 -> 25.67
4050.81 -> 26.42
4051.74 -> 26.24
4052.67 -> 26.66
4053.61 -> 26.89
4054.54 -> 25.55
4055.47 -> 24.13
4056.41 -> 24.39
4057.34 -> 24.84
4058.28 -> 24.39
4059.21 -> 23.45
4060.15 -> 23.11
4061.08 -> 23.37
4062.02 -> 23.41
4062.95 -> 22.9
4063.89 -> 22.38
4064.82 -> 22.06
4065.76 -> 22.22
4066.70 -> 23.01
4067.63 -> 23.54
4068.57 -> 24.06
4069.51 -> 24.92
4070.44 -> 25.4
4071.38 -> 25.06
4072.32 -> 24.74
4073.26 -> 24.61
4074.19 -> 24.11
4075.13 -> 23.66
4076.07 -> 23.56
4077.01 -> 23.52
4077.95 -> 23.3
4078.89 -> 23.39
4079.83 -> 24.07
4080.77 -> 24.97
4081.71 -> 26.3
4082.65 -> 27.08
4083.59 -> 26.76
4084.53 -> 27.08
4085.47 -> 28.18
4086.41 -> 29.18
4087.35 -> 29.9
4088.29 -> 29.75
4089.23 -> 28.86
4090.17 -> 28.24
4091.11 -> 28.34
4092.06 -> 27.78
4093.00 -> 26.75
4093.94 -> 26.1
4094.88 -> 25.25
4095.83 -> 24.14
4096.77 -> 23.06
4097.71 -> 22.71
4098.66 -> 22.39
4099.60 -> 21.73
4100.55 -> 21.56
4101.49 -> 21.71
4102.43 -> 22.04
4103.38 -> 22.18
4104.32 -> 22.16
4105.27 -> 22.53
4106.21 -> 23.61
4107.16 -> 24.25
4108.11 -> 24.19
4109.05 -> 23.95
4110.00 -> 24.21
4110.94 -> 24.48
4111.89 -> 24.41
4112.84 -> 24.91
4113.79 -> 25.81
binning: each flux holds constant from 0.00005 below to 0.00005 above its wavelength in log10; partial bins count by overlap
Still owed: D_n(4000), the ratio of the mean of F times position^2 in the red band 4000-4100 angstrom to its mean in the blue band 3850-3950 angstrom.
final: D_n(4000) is 2.0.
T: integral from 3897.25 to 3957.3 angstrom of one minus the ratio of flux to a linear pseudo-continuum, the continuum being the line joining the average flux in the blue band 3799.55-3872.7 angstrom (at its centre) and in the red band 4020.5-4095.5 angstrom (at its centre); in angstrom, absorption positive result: 6.8 angstrom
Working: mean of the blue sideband 11.5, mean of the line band 15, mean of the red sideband 25.2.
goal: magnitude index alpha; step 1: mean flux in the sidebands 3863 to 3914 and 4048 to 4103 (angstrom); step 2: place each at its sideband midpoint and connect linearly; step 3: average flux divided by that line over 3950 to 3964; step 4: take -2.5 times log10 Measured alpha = 0.139 mag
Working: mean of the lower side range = 15.1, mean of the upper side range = 24.8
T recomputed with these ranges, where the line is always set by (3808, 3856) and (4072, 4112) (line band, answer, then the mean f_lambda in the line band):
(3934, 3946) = 4.3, 10.7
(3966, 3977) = 5.1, 9.84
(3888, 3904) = -3.2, 17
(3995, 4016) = -5.0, 25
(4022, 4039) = -3.4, 25.8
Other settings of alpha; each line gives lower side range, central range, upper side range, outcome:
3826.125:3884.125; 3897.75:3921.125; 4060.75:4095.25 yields -0.24 mag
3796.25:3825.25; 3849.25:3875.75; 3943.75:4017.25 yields 0.26 mag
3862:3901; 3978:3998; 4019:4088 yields -0.06 mag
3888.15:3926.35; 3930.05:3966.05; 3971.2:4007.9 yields 0.43 mag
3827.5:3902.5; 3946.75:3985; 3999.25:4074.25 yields 0.31 mag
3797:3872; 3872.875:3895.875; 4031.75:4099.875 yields 0.06 mag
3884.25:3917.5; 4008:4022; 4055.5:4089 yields -0.15 mag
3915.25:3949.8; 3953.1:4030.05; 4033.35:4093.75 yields -0.12 mag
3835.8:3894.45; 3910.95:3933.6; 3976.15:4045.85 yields 0.17 mag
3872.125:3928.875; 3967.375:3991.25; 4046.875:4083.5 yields 0.21 mag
